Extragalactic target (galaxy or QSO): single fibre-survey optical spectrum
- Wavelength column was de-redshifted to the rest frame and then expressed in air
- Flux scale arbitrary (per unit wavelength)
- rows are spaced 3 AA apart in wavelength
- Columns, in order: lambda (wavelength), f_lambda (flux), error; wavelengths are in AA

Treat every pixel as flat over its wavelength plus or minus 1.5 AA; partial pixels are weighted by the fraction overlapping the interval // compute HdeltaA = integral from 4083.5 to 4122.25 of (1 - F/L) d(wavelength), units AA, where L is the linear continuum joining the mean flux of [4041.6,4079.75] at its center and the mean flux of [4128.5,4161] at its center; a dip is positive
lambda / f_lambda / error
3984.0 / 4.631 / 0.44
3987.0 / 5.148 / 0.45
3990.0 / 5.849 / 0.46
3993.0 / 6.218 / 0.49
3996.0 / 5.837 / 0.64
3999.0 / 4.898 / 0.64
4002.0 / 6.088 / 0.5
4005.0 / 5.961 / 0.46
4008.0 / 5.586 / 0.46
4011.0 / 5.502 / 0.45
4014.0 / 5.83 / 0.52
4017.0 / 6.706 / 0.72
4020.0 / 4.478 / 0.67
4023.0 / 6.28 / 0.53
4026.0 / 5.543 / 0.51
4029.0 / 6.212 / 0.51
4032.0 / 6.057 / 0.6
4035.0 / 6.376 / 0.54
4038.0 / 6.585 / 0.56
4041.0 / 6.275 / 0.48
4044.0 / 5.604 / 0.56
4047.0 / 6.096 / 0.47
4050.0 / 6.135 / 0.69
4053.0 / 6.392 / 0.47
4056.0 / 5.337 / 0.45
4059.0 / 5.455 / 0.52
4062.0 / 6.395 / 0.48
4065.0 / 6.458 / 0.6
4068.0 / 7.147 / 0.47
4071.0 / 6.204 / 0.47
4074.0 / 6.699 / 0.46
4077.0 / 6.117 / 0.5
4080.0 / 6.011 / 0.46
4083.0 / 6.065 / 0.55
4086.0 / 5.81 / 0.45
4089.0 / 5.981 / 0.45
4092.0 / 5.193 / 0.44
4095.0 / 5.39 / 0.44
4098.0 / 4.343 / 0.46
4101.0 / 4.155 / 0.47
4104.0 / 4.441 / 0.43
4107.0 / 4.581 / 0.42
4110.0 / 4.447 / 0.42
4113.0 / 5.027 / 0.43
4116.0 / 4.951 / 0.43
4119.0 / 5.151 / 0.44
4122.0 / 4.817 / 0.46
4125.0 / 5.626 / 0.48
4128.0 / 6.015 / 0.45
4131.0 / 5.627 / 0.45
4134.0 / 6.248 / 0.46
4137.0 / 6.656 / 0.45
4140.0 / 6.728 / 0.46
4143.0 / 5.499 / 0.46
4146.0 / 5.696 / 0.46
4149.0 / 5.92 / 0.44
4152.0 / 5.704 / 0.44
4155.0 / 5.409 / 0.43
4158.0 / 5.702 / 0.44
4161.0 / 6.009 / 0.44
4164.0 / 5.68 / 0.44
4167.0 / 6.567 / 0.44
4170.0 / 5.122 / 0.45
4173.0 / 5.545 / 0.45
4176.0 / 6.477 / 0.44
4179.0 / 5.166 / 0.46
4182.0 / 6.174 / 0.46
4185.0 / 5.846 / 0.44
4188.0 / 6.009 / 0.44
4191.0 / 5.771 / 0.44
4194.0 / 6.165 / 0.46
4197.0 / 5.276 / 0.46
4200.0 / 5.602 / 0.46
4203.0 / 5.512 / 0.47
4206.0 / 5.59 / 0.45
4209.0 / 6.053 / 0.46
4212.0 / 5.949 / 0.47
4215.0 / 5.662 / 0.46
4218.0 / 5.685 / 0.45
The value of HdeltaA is 6.9 AA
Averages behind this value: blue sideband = 6.17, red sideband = 5.93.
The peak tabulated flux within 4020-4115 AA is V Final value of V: 7.147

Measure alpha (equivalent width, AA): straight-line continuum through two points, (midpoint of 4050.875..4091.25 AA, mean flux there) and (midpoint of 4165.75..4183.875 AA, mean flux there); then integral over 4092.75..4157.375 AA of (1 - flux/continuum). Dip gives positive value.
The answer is 6.7 AA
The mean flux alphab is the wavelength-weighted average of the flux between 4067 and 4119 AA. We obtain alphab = 5.42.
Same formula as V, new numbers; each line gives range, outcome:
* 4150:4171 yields 6.567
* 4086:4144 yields 6.728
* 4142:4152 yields 5.92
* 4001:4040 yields 6.706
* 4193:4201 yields 6.165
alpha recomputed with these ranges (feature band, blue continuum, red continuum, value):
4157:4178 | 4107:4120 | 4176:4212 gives -1.5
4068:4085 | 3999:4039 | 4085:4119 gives -3.4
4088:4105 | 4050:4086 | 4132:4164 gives 3.3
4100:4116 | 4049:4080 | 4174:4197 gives 4.0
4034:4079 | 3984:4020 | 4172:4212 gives -3.9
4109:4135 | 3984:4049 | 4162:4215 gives 2.2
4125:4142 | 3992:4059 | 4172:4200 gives -1.0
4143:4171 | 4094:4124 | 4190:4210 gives -2.7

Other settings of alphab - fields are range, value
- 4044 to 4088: 6.14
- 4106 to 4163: 5.58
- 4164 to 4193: 5.85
